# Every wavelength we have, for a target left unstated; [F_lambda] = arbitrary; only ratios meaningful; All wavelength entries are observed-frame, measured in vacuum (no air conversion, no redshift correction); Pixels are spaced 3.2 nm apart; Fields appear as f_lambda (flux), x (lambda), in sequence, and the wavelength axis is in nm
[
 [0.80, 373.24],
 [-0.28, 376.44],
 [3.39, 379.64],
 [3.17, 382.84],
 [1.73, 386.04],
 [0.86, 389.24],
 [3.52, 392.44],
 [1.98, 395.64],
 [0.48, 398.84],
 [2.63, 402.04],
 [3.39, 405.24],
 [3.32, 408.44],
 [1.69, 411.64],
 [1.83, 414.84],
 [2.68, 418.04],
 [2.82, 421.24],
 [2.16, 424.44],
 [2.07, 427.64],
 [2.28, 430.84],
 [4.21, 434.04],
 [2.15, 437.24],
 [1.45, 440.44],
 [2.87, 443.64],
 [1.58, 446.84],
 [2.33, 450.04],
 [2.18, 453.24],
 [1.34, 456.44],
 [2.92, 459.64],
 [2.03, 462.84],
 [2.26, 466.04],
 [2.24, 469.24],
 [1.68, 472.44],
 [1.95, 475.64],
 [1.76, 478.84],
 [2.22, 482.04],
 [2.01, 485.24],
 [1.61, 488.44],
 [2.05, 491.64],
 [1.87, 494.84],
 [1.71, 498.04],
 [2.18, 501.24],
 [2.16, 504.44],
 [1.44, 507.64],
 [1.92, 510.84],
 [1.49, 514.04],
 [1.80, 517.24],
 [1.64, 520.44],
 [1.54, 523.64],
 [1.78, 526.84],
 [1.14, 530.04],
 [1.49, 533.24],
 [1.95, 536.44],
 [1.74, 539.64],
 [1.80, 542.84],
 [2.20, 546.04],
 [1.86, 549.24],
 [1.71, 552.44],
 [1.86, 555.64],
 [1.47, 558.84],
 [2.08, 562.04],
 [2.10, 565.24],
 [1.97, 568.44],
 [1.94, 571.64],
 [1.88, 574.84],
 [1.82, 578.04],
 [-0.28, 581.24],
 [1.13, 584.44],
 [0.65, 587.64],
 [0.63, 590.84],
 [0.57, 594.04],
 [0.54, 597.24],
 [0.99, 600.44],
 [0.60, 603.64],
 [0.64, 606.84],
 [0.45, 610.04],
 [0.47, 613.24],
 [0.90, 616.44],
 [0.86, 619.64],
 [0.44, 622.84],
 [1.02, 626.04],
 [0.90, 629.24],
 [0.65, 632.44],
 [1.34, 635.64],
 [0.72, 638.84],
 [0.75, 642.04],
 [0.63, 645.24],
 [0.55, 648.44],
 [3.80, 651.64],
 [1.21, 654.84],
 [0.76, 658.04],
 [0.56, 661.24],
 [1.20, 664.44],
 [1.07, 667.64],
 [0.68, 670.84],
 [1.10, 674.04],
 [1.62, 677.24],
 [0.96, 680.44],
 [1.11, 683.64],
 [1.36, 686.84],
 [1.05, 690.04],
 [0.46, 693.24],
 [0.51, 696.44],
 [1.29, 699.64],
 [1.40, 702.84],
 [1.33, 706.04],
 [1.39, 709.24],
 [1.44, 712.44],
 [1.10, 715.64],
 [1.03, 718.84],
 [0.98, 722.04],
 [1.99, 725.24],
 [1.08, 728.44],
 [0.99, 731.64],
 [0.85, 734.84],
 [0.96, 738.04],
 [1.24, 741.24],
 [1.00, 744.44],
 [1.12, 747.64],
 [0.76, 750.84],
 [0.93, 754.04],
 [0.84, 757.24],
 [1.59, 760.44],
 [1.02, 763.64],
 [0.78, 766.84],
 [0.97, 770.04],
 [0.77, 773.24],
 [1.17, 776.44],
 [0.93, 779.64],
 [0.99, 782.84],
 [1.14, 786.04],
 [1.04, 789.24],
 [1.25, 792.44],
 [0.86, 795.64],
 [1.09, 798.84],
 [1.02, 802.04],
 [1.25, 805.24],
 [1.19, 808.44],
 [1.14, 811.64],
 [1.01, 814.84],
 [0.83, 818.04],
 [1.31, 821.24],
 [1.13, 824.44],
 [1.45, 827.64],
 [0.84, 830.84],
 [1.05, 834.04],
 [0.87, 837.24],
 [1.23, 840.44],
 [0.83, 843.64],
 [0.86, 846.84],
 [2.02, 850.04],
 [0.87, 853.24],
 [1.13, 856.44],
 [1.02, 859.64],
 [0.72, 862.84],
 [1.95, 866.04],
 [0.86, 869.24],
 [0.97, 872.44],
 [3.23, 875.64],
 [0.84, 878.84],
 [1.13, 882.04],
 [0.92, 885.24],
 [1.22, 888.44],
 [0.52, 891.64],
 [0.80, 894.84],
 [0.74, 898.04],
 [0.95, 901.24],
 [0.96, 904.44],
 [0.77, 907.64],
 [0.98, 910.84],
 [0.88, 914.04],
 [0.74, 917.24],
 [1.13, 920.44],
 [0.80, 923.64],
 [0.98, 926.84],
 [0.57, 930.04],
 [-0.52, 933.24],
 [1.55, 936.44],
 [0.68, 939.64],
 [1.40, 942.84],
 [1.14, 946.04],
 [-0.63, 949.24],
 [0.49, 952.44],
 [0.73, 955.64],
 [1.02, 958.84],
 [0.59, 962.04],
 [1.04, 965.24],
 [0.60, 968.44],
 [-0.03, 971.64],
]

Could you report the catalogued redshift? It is 0.75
